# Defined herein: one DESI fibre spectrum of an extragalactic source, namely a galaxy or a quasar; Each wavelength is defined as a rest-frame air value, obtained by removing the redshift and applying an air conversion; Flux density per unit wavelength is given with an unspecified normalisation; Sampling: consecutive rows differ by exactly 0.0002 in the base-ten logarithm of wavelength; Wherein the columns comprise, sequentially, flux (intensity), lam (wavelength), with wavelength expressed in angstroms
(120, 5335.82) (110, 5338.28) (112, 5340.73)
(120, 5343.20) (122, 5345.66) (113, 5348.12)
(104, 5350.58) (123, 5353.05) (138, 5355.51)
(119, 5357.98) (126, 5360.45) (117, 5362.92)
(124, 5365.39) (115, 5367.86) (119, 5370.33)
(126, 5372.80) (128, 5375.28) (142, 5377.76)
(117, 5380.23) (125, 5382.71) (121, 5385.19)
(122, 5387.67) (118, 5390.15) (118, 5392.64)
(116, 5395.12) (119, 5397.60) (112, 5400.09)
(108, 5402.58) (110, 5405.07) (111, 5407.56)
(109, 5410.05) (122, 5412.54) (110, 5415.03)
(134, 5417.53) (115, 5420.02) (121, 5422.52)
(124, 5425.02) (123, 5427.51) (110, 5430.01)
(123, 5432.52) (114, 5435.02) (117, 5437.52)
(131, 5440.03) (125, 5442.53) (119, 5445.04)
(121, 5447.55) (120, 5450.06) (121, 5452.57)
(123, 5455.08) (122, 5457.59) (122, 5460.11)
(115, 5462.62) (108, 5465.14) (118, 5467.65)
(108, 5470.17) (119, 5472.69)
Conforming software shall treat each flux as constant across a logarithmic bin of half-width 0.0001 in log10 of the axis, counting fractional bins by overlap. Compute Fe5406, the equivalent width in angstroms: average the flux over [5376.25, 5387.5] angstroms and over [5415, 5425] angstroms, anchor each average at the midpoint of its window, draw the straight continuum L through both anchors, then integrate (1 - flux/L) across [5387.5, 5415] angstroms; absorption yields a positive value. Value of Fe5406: 2.1 angstroms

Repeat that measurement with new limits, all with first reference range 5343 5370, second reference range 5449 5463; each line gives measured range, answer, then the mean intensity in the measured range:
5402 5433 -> 0.93 angstroms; 117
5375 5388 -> -0.61 angstroms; 126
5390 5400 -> 0.28 angstroms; 117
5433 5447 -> -0.06 angstroms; 121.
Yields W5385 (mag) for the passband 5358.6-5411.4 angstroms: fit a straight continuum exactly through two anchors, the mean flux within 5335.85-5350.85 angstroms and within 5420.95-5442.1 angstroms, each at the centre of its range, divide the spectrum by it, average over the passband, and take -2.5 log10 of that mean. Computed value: -0.02 mag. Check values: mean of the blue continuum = 115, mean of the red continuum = 120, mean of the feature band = 119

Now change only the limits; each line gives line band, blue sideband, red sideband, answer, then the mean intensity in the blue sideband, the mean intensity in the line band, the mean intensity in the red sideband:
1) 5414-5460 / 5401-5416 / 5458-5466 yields -0.063 mag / 112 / 121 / 116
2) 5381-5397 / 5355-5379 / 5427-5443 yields 0.032 mag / 125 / 120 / 120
